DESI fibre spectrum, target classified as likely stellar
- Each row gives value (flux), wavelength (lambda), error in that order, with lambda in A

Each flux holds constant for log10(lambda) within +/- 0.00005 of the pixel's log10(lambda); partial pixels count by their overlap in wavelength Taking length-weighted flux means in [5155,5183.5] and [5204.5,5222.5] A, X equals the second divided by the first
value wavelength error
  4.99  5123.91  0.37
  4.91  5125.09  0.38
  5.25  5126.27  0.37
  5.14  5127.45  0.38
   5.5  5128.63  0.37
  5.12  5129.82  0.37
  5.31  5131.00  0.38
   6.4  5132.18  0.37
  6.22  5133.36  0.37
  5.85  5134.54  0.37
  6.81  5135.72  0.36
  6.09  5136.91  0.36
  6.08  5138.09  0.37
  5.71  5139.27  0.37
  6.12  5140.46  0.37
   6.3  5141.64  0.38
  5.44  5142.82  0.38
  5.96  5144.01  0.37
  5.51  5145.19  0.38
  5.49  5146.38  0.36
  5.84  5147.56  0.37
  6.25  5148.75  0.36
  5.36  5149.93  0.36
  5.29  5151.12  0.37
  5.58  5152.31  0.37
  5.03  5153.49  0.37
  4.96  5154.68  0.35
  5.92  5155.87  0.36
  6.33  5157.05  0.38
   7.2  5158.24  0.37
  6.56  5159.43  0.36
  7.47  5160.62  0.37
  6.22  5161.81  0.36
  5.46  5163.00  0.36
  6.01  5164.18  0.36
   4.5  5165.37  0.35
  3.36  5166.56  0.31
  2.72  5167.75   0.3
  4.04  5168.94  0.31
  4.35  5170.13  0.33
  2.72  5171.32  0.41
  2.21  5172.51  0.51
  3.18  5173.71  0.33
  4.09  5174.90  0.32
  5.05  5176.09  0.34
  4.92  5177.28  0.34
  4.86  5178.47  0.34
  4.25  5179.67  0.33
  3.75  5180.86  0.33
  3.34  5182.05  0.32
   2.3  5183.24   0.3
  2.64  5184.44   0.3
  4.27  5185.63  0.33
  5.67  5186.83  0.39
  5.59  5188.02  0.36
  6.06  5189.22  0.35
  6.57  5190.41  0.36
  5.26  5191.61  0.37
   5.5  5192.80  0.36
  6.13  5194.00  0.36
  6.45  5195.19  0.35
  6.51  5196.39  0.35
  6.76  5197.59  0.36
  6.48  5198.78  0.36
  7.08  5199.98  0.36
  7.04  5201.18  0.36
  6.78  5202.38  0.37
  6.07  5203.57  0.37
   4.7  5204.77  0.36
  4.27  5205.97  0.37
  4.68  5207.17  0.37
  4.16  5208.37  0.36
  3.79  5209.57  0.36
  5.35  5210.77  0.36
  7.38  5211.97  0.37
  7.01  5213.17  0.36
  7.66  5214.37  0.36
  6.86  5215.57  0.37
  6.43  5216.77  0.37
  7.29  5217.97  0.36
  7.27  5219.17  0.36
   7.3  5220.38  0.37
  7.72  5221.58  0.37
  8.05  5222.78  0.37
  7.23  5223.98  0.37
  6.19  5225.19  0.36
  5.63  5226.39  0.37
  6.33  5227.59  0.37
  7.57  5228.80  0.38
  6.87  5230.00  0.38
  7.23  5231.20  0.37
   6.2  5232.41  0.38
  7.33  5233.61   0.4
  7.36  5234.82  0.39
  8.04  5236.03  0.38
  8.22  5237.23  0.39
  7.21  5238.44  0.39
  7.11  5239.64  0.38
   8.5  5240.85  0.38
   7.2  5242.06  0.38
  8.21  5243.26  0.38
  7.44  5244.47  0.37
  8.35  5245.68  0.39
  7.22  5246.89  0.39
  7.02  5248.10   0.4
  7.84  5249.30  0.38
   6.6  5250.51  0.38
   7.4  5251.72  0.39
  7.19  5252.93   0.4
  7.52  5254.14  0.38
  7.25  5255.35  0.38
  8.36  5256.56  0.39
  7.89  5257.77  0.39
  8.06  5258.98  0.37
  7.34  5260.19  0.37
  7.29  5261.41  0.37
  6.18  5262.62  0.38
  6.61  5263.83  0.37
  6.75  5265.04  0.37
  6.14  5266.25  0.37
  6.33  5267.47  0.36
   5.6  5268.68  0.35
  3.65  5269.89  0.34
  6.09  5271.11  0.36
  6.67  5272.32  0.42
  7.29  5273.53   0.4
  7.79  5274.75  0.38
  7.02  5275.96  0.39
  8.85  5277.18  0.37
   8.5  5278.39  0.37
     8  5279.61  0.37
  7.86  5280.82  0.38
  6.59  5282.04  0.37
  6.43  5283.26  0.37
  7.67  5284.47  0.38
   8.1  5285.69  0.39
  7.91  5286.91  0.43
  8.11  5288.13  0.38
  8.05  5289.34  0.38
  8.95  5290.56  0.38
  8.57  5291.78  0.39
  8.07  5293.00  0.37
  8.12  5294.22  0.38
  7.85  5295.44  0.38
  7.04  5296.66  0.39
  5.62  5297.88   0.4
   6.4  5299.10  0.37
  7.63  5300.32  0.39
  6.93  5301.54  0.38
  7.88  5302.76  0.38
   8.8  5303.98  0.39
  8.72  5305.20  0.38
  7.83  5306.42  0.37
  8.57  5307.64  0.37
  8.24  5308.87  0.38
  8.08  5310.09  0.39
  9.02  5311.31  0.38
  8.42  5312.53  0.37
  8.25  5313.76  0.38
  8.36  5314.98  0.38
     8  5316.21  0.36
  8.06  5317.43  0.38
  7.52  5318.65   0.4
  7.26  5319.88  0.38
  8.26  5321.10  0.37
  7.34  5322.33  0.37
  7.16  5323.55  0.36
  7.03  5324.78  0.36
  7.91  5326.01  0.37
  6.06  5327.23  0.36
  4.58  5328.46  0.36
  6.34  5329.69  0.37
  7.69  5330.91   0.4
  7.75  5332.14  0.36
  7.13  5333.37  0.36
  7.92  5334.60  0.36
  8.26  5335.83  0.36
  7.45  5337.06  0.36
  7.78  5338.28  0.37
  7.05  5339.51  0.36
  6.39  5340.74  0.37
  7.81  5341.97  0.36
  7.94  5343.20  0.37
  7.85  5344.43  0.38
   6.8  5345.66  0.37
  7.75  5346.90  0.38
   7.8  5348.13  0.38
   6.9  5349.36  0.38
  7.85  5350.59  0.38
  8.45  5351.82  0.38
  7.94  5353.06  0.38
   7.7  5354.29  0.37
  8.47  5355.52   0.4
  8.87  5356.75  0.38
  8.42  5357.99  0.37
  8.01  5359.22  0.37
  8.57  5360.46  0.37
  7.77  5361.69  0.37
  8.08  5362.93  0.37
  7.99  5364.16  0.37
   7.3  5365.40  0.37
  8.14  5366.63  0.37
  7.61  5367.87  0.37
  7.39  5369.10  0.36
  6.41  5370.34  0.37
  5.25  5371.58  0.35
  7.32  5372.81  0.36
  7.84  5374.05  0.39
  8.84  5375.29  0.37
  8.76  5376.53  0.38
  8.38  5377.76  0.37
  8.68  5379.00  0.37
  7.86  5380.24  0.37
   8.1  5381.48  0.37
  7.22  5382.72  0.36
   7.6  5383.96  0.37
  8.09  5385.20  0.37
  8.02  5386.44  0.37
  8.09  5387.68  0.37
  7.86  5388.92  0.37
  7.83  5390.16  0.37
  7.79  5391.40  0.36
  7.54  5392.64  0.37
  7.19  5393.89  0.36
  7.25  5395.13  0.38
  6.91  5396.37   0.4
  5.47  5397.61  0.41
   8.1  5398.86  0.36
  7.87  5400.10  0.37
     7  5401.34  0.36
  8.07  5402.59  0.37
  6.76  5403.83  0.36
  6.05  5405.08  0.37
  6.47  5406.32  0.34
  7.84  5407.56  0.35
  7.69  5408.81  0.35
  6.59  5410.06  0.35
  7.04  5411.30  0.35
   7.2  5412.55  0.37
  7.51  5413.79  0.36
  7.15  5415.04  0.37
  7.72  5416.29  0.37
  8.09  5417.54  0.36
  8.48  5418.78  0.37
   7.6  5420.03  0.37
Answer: 1.3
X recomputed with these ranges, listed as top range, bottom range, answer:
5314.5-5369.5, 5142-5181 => 1.51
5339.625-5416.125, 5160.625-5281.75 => 1.22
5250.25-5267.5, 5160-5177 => 1.63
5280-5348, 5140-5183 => 1.52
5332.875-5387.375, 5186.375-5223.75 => 1.24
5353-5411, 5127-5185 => 1.49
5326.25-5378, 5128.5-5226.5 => 1.36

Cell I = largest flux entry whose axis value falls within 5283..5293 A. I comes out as 8.95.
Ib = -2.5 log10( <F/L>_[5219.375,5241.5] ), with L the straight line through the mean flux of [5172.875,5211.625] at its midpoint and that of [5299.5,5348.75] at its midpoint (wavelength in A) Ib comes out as -0.23 mag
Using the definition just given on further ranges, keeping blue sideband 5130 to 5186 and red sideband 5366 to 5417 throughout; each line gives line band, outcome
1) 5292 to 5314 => -0.19 mag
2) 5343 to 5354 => -0.10 mag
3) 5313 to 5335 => -0.09 mag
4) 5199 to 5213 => -0.01 mag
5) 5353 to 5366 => -0.14 mag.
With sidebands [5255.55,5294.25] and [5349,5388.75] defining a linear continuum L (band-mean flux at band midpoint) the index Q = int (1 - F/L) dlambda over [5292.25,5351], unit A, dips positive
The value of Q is 0.2 A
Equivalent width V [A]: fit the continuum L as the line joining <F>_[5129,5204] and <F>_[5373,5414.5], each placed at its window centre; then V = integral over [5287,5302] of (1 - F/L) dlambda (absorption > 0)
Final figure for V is -2.3 A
